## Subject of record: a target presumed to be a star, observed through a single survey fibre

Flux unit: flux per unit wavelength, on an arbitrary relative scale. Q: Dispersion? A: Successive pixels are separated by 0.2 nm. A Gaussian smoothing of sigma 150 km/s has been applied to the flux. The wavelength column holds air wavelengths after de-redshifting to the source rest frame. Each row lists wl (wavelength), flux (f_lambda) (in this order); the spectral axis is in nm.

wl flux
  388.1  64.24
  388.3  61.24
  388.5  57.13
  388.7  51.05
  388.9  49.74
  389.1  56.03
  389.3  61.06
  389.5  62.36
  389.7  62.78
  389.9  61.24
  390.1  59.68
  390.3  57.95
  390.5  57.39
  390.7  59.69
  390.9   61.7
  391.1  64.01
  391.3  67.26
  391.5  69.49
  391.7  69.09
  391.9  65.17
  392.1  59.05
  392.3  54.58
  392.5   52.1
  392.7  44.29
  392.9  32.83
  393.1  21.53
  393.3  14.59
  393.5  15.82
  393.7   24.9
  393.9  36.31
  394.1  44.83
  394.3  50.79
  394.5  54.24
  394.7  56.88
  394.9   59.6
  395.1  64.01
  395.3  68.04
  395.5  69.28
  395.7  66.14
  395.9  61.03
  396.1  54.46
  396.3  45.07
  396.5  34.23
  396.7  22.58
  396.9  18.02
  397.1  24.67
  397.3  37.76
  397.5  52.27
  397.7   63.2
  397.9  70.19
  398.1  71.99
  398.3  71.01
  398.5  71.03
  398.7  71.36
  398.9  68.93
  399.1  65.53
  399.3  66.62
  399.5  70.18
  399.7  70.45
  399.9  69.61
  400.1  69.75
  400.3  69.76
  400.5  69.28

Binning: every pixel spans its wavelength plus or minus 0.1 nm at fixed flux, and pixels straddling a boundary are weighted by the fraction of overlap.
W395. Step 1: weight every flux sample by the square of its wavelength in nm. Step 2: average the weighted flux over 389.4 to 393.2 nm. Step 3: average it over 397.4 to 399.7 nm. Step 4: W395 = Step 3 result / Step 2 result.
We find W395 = 1.23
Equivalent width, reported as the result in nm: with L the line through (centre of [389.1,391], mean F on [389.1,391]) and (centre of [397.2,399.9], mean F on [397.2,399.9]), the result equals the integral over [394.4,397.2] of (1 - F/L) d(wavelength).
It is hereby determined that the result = 0.61 nm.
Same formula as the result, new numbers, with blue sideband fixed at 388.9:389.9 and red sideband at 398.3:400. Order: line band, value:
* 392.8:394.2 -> 0.80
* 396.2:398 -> 0.71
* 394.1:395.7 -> 0.13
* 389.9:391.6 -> -0.03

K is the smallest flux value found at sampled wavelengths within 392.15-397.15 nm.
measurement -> 14.59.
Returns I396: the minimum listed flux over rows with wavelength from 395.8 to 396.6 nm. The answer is 34.23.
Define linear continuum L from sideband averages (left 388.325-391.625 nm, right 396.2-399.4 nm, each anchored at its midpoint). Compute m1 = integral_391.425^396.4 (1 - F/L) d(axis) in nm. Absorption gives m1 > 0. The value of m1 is 0.574 nm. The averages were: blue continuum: 60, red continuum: 53.4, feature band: 50.1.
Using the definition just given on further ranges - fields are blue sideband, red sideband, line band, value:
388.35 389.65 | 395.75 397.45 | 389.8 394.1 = 0.04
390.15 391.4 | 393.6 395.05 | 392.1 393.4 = 0.38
